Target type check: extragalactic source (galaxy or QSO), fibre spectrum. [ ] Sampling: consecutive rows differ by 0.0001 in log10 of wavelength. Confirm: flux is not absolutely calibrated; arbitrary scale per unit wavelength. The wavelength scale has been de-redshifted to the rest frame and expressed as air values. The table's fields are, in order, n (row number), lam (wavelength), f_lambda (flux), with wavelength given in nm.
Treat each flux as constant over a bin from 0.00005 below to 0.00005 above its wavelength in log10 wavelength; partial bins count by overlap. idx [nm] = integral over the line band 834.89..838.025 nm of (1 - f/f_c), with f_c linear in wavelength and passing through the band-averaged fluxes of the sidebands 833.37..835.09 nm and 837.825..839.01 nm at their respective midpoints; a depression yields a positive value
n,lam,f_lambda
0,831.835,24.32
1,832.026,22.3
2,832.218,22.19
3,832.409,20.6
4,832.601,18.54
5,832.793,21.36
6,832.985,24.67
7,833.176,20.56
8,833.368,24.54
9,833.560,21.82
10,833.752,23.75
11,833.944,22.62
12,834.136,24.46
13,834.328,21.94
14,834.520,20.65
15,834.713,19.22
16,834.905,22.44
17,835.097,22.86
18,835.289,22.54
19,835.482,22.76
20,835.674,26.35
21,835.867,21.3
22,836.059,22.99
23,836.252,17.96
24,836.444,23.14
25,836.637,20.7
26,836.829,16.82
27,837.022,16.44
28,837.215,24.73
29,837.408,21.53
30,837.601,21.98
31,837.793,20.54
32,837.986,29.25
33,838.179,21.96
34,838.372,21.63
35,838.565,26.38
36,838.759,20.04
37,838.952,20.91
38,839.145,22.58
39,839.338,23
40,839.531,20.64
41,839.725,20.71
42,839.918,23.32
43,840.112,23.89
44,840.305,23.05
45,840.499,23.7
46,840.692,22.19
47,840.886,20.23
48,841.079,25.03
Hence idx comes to 0.13 nm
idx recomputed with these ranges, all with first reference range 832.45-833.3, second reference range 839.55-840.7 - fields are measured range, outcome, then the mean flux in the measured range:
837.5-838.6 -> -0.06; 23.5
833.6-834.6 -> -0.05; 22.7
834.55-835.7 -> -0.03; 22.3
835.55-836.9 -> 0.03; 21.4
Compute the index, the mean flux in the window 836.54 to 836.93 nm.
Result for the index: 18.7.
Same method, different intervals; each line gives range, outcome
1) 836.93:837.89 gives 21.1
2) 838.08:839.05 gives 22.2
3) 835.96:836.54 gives 21.4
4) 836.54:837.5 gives 20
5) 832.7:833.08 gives 23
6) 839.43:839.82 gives 20.7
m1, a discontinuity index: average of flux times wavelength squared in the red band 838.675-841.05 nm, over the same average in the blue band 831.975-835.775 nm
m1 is 1.01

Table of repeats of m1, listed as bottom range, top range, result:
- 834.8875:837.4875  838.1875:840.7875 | 1.05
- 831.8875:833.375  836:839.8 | 1.01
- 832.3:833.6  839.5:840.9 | 1.05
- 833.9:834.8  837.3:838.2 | 1.07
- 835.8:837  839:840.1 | 1.10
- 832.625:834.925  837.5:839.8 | 1.02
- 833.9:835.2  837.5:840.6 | 1.04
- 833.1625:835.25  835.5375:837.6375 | 0.96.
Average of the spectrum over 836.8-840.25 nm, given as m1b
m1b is 22.1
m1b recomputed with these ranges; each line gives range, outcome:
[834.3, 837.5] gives 21.4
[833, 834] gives 22.8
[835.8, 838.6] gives 21.7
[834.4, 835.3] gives 21.5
